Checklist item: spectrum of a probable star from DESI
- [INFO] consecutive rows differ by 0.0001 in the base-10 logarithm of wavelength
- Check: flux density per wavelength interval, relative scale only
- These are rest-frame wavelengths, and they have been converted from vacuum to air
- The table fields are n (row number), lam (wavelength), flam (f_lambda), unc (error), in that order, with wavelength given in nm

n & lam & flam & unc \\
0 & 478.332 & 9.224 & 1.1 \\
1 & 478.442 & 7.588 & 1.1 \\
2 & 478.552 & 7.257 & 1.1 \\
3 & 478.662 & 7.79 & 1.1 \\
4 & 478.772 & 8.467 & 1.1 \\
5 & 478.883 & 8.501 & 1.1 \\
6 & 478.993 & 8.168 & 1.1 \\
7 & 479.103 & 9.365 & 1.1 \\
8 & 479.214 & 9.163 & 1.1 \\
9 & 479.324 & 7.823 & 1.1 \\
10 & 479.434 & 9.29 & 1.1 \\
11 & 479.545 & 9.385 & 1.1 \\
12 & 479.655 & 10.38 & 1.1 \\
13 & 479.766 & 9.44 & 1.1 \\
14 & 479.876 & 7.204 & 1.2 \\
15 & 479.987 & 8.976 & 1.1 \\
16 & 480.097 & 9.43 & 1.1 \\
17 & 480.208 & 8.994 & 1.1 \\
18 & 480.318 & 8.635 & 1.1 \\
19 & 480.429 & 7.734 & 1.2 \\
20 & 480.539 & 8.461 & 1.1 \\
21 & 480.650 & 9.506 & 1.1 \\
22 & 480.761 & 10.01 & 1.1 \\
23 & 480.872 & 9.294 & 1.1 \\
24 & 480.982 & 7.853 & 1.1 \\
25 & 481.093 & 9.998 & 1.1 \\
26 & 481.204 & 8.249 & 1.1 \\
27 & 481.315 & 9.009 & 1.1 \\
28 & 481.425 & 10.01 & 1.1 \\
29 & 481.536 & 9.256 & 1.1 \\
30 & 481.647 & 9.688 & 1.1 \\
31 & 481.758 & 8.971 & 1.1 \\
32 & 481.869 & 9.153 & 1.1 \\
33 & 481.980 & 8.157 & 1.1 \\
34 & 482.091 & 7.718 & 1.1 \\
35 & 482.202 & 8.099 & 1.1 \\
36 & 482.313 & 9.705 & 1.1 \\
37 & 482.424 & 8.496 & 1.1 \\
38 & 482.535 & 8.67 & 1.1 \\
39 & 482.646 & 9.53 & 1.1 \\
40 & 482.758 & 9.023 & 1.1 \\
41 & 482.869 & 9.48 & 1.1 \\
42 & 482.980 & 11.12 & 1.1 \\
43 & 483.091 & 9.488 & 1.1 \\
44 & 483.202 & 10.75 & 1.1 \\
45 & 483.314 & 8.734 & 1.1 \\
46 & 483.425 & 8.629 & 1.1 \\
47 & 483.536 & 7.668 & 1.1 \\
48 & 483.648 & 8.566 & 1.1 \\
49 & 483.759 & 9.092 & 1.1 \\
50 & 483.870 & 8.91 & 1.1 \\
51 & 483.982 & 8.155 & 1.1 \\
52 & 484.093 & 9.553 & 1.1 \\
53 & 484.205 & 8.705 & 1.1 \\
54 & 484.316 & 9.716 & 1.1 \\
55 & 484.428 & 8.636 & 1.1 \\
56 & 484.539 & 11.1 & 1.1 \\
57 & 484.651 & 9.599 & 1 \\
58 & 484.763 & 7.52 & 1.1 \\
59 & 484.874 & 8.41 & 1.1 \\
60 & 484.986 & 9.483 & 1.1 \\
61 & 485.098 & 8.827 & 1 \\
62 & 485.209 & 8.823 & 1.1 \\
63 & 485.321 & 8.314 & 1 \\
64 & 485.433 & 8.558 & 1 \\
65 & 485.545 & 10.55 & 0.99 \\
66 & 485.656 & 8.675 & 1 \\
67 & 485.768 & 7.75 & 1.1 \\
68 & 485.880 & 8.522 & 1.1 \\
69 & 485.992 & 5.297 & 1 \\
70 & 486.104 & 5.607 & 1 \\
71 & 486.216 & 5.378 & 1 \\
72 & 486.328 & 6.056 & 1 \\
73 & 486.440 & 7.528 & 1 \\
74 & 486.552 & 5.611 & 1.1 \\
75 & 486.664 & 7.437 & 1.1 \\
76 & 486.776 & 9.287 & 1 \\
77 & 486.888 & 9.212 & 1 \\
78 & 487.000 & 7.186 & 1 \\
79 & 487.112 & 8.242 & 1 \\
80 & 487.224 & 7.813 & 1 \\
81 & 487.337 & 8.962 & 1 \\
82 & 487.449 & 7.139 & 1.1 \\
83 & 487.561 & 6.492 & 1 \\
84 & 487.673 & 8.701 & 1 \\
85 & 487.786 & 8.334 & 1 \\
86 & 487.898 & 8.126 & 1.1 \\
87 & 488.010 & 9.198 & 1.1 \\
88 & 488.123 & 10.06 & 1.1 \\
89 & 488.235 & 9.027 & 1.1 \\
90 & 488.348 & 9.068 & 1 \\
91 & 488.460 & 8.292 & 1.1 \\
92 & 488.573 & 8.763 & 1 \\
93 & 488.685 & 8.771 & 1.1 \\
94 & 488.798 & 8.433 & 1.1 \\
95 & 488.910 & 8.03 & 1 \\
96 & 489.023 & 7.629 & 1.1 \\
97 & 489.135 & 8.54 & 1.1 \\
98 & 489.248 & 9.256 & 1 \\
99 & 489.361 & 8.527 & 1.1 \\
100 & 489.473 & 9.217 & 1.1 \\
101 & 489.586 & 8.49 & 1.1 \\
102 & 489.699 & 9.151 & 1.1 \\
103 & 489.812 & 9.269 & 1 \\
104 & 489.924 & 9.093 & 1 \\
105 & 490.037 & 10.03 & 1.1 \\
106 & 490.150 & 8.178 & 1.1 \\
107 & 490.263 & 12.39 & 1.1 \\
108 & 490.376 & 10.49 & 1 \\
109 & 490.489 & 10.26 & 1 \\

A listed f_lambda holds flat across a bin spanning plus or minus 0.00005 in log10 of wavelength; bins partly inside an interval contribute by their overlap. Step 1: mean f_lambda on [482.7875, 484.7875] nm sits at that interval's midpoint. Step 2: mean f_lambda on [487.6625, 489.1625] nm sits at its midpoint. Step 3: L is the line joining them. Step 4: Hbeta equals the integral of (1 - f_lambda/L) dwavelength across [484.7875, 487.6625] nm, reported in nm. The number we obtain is 0.35 nm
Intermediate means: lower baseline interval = 9.21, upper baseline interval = 8.64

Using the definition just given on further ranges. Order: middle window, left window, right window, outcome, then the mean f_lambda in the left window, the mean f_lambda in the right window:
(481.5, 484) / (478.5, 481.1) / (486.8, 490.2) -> -0.087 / 8.78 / 8.58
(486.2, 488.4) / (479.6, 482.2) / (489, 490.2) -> 0.227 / 8.94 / 8.89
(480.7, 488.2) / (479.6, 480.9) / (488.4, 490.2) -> 0.239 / 9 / 8.73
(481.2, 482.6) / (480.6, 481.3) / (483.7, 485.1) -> 0.035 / 9.13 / 9.06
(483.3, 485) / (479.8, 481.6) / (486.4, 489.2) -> -0.060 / 8.93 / 8.24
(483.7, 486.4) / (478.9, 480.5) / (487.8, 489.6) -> 0.120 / 8.85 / 8.71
